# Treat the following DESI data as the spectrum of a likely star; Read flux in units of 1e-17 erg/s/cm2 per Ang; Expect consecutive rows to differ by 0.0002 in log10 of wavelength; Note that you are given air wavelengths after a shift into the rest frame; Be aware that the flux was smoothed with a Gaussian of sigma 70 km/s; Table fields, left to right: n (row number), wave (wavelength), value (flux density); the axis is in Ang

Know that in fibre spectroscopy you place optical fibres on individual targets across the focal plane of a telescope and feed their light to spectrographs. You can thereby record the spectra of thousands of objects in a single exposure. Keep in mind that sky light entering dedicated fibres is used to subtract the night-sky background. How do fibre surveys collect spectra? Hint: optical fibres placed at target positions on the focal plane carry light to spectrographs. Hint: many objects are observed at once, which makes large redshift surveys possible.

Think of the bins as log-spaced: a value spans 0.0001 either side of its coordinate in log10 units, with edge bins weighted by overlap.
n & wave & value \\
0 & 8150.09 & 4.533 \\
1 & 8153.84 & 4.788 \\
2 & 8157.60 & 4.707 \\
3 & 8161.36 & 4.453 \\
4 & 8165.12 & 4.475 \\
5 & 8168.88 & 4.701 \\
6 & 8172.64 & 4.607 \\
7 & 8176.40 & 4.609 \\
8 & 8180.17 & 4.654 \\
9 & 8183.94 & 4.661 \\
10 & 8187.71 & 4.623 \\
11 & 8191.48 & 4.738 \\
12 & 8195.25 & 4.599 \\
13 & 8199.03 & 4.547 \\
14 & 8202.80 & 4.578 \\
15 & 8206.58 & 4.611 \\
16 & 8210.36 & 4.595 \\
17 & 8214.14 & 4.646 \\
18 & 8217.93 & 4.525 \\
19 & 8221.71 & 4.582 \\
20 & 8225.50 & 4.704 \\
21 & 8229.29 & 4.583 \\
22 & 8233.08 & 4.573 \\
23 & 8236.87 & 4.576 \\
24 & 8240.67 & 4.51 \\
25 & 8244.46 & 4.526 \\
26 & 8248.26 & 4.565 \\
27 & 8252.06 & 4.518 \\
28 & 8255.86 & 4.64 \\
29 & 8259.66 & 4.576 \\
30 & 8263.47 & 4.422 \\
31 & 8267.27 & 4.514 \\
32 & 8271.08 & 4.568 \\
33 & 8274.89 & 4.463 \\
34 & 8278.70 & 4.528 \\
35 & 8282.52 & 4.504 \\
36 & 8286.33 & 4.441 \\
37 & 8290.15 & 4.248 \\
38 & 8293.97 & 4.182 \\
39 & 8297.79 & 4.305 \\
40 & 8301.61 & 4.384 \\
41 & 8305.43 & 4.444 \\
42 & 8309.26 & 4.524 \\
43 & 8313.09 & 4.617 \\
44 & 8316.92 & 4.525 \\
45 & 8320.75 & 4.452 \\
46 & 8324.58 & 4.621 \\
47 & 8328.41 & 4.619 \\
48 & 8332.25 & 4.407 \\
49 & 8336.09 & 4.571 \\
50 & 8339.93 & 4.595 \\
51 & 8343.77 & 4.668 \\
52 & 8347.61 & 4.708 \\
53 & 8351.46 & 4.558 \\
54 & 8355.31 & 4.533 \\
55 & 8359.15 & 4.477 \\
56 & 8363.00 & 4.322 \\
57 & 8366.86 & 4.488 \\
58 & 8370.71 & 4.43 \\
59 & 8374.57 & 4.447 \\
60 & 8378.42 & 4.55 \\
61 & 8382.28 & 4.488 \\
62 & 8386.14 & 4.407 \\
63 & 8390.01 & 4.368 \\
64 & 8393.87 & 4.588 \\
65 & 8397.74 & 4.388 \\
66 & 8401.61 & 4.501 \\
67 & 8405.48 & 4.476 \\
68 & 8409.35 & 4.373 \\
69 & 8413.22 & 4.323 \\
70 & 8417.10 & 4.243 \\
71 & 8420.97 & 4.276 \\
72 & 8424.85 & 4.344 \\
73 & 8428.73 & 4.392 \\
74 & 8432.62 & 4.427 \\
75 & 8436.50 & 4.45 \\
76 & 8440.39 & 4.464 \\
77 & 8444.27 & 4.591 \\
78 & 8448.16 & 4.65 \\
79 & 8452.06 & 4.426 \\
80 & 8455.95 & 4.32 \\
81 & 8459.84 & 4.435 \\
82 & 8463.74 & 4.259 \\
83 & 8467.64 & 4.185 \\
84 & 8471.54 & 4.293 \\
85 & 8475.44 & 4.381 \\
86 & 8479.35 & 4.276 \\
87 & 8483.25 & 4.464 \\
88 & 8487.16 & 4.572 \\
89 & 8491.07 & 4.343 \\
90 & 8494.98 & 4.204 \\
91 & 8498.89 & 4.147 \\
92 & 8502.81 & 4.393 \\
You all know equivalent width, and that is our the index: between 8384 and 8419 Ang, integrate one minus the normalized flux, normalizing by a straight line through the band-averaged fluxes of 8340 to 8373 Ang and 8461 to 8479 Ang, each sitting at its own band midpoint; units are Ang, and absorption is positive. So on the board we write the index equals 0.2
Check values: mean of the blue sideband 4.53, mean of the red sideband 4.28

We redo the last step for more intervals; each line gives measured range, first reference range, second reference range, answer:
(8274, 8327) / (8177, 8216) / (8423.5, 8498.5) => 0.99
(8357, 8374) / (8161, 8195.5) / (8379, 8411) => 0.17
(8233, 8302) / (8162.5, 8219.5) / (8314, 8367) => 1.51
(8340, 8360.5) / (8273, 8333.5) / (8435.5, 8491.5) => -0.70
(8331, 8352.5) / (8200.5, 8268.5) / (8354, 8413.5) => -0.51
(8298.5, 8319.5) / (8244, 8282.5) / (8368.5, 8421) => 0.03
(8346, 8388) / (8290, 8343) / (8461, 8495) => -0.54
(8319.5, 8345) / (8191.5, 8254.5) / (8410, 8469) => -0.44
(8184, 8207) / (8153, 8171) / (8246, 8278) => -0.16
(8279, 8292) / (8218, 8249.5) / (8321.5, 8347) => 0.47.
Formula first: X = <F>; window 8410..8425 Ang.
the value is 4.3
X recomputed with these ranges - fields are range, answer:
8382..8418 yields 4.42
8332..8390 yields 4.51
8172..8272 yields 4.59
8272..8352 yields 4.49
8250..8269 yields 4.54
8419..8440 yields 4.38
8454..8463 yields 4.36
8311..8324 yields 4.54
